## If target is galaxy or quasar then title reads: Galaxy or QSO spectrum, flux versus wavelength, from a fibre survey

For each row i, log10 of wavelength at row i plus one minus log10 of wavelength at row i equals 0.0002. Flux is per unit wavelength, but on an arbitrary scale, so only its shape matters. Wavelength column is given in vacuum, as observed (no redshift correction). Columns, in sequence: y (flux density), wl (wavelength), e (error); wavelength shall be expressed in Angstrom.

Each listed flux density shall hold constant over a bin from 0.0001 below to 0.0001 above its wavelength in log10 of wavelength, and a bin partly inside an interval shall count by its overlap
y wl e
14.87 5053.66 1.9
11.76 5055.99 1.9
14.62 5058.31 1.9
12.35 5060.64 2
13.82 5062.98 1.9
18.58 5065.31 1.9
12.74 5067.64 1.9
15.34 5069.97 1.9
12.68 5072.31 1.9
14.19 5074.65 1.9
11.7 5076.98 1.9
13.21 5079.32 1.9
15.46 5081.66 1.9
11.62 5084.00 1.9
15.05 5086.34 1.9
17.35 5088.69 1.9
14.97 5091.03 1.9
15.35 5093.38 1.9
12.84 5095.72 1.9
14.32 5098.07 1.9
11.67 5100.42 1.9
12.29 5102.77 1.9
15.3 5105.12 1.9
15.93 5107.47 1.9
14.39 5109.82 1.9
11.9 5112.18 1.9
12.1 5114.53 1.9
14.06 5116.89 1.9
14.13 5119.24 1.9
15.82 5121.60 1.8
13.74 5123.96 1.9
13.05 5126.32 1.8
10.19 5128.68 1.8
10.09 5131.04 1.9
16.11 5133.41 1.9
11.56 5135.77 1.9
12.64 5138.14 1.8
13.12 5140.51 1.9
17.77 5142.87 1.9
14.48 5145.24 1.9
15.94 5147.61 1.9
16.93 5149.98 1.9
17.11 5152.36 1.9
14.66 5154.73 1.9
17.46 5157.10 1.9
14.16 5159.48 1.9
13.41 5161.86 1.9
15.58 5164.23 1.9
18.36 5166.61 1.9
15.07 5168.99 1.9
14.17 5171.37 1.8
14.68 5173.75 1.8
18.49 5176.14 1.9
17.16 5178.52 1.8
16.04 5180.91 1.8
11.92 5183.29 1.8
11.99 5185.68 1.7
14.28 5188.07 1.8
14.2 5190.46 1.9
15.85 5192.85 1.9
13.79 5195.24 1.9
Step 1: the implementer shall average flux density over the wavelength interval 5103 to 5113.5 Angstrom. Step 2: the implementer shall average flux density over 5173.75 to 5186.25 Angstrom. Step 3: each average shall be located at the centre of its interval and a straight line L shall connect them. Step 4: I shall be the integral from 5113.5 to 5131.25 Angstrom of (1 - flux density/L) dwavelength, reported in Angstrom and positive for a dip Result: 1.6 Angstrom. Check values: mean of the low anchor 14.2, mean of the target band 13.1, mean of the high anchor 15.2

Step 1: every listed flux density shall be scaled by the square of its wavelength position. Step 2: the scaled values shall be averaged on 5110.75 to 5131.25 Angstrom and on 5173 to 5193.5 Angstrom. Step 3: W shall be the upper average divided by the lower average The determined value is 1.18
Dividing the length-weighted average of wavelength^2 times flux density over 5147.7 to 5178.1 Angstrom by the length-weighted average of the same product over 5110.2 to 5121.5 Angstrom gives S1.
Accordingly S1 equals 1.2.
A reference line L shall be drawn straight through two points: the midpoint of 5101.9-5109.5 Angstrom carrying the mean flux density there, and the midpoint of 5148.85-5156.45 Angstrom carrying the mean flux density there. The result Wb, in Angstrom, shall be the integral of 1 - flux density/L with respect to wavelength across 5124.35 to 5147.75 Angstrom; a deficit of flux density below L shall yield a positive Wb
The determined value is 3.47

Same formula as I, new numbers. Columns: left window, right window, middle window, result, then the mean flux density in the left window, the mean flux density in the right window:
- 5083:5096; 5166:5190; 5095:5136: 4.03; 14.7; 15.1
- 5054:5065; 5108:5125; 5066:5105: -0.42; 13.7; 13.8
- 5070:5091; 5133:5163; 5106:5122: 0.59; 14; 15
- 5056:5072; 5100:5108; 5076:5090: -0.05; 14.3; 13.8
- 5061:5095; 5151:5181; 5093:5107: 1.04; 14.4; 15.9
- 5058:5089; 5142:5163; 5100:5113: 0.92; 14.1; 15.7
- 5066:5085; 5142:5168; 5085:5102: -0.45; 13.5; 16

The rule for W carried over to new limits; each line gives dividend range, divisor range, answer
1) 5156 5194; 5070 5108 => 1.12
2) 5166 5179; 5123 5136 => 1.32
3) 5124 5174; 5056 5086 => 1.09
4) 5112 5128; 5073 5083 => 1.02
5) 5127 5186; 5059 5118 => 1.09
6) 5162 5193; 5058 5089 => 1.12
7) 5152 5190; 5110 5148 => 1.14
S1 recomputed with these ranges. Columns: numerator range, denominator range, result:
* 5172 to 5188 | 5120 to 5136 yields 1.17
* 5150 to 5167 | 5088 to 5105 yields 1.15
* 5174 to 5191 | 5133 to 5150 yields 1.03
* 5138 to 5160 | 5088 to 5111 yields 1.11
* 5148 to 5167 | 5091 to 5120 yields 1.18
